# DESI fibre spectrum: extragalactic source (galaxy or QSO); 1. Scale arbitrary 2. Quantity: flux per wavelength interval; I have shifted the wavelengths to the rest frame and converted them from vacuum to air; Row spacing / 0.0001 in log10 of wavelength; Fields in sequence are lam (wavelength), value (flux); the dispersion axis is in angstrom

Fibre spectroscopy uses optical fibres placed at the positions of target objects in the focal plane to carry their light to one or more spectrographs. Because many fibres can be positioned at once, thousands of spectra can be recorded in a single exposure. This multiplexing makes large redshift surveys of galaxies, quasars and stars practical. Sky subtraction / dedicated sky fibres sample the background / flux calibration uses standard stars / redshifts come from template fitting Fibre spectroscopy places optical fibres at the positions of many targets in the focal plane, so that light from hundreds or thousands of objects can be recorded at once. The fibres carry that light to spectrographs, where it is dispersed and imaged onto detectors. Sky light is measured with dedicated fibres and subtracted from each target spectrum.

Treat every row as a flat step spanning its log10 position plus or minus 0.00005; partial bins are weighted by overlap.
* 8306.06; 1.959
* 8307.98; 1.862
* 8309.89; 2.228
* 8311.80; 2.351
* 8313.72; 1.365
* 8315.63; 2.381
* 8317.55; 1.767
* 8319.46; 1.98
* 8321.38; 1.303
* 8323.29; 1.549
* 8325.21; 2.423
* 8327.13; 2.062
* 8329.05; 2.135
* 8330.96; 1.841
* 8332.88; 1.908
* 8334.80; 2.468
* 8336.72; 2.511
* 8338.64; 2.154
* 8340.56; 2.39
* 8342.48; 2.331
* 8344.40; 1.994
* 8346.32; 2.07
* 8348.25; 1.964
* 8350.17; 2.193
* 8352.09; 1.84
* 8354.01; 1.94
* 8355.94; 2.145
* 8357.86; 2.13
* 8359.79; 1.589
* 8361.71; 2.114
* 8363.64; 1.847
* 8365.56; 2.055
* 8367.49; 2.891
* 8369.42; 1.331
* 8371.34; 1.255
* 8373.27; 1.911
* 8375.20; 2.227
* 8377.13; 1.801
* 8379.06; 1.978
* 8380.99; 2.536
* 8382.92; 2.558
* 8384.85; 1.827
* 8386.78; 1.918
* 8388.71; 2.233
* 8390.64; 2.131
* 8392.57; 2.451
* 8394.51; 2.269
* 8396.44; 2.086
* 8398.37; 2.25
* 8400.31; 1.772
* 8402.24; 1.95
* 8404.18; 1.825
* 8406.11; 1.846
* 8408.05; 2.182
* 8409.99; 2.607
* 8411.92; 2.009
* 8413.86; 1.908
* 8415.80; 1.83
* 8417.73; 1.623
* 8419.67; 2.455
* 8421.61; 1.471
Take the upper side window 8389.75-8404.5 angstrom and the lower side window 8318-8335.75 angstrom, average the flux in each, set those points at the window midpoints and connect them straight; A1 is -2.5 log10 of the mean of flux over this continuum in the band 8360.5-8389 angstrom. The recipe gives 0.02 mag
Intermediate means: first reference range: 1.96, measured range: 2.02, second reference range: 2.1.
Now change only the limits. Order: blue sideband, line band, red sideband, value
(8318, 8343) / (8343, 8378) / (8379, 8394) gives 0.10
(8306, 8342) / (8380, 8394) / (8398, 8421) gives -0.11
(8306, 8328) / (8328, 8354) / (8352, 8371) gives -0.09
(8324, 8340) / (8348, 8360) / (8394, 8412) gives 0.08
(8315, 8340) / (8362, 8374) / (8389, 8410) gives 0.10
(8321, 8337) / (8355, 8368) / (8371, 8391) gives -0.02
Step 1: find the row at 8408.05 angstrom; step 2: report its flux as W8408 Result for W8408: 2.182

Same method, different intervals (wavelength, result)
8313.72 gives 1.365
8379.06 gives 1.978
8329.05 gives 2.135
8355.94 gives 2.145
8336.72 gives 2.511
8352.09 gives 1.84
